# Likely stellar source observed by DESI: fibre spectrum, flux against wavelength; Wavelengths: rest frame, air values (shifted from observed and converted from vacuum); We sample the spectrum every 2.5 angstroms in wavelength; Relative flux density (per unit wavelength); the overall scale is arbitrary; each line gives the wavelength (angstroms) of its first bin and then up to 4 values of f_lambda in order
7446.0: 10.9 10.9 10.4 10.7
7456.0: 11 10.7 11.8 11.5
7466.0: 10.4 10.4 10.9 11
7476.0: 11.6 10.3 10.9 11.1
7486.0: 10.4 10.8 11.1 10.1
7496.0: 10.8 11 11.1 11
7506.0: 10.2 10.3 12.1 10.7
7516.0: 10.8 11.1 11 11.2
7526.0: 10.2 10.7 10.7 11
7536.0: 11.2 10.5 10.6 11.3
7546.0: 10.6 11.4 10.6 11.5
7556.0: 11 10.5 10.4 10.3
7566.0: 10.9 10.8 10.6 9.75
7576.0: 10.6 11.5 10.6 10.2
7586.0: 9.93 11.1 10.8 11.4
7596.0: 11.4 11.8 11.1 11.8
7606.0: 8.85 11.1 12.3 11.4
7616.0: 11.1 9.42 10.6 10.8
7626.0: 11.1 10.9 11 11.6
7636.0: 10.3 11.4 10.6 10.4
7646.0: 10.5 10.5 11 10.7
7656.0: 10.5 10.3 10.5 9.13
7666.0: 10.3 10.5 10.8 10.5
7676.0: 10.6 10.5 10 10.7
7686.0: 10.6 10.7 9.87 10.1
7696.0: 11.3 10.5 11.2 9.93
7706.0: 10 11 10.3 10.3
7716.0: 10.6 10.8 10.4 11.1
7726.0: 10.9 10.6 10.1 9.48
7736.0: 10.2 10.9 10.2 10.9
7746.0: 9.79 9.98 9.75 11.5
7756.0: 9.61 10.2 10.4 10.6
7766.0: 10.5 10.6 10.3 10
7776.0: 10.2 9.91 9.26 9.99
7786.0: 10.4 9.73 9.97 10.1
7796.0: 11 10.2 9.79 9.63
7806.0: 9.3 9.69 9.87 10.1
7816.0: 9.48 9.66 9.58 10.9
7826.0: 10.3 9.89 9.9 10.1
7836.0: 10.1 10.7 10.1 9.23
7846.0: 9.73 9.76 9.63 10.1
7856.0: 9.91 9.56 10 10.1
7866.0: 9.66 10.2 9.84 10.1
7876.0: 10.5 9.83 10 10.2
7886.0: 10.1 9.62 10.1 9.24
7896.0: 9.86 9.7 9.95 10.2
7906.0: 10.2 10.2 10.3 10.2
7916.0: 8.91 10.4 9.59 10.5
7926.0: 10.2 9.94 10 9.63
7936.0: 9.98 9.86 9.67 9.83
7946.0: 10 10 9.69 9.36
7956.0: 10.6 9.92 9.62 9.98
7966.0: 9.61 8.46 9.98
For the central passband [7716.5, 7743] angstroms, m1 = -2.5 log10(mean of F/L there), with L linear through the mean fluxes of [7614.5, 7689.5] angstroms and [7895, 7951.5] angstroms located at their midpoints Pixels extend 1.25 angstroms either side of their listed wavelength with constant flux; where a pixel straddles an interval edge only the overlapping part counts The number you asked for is -0.01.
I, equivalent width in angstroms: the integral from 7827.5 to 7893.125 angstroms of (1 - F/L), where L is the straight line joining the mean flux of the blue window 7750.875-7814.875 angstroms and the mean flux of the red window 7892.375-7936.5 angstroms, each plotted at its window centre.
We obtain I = 0.4 angstroms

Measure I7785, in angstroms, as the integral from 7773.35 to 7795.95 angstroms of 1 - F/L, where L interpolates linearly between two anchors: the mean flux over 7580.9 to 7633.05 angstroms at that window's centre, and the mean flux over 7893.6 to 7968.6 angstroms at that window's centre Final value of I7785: 0.8 angstroms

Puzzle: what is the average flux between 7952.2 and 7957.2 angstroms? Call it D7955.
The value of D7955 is 9.97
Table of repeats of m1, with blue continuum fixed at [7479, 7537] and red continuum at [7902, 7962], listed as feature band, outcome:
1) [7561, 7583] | 0.01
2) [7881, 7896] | 0.02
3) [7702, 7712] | 0.01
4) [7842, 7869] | 0.03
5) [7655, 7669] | 0.03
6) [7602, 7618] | -0.04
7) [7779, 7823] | 0.04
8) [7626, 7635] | -0.06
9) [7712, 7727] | -0.03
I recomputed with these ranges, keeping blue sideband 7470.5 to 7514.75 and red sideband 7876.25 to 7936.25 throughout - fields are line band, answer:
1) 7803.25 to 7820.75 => 0.85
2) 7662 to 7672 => 0.29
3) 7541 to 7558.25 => -0.43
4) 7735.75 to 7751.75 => 0.07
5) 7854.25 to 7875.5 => 0.22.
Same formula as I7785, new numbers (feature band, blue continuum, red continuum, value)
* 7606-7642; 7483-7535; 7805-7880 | -1.3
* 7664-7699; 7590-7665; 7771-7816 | 0.2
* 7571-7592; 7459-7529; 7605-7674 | 0.4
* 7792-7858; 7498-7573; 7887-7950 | 1.3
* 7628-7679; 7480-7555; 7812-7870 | -0.6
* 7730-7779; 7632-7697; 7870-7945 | 0.3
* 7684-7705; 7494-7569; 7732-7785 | -0.3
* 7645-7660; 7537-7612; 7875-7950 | 0.1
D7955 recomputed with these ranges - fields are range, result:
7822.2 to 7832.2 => 10.2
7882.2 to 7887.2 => 10.1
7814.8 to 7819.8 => 9.57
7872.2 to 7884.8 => 10.1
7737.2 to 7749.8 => 10.4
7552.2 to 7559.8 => 11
